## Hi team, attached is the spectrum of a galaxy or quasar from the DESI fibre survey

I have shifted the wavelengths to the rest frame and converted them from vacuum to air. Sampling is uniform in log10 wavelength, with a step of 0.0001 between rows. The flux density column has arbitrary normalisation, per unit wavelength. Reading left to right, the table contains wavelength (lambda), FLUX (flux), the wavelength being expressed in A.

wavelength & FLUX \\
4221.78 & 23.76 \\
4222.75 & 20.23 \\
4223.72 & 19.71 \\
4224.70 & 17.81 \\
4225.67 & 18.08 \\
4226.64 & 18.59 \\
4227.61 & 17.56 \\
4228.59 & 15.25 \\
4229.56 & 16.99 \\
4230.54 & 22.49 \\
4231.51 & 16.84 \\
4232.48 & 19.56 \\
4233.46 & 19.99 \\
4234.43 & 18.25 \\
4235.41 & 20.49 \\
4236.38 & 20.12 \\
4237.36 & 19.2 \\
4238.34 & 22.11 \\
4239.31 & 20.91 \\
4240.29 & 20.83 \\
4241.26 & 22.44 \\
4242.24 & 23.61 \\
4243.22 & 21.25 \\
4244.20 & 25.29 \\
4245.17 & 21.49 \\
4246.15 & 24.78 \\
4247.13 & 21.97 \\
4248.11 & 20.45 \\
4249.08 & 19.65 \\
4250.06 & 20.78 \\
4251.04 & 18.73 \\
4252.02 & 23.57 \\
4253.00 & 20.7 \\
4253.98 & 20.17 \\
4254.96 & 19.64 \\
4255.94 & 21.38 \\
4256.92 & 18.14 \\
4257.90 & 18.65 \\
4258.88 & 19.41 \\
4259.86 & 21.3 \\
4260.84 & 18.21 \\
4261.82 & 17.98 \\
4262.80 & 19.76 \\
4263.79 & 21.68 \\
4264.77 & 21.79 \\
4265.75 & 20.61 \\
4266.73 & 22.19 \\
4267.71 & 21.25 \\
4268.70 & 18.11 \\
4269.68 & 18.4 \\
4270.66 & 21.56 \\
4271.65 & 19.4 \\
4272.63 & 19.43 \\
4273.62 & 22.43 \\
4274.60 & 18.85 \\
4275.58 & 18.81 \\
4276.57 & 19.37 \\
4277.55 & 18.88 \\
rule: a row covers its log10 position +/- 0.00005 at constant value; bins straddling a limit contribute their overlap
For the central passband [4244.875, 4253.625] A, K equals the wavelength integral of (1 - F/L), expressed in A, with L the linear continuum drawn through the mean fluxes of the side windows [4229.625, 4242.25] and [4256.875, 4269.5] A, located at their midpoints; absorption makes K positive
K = -0.5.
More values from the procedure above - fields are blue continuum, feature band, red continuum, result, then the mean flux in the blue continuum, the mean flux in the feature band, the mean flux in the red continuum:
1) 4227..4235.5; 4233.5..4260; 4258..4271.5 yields -2.31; 18.5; 20.9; 20.1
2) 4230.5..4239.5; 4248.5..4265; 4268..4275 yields -0.21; 19.9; 20.1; 19.8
